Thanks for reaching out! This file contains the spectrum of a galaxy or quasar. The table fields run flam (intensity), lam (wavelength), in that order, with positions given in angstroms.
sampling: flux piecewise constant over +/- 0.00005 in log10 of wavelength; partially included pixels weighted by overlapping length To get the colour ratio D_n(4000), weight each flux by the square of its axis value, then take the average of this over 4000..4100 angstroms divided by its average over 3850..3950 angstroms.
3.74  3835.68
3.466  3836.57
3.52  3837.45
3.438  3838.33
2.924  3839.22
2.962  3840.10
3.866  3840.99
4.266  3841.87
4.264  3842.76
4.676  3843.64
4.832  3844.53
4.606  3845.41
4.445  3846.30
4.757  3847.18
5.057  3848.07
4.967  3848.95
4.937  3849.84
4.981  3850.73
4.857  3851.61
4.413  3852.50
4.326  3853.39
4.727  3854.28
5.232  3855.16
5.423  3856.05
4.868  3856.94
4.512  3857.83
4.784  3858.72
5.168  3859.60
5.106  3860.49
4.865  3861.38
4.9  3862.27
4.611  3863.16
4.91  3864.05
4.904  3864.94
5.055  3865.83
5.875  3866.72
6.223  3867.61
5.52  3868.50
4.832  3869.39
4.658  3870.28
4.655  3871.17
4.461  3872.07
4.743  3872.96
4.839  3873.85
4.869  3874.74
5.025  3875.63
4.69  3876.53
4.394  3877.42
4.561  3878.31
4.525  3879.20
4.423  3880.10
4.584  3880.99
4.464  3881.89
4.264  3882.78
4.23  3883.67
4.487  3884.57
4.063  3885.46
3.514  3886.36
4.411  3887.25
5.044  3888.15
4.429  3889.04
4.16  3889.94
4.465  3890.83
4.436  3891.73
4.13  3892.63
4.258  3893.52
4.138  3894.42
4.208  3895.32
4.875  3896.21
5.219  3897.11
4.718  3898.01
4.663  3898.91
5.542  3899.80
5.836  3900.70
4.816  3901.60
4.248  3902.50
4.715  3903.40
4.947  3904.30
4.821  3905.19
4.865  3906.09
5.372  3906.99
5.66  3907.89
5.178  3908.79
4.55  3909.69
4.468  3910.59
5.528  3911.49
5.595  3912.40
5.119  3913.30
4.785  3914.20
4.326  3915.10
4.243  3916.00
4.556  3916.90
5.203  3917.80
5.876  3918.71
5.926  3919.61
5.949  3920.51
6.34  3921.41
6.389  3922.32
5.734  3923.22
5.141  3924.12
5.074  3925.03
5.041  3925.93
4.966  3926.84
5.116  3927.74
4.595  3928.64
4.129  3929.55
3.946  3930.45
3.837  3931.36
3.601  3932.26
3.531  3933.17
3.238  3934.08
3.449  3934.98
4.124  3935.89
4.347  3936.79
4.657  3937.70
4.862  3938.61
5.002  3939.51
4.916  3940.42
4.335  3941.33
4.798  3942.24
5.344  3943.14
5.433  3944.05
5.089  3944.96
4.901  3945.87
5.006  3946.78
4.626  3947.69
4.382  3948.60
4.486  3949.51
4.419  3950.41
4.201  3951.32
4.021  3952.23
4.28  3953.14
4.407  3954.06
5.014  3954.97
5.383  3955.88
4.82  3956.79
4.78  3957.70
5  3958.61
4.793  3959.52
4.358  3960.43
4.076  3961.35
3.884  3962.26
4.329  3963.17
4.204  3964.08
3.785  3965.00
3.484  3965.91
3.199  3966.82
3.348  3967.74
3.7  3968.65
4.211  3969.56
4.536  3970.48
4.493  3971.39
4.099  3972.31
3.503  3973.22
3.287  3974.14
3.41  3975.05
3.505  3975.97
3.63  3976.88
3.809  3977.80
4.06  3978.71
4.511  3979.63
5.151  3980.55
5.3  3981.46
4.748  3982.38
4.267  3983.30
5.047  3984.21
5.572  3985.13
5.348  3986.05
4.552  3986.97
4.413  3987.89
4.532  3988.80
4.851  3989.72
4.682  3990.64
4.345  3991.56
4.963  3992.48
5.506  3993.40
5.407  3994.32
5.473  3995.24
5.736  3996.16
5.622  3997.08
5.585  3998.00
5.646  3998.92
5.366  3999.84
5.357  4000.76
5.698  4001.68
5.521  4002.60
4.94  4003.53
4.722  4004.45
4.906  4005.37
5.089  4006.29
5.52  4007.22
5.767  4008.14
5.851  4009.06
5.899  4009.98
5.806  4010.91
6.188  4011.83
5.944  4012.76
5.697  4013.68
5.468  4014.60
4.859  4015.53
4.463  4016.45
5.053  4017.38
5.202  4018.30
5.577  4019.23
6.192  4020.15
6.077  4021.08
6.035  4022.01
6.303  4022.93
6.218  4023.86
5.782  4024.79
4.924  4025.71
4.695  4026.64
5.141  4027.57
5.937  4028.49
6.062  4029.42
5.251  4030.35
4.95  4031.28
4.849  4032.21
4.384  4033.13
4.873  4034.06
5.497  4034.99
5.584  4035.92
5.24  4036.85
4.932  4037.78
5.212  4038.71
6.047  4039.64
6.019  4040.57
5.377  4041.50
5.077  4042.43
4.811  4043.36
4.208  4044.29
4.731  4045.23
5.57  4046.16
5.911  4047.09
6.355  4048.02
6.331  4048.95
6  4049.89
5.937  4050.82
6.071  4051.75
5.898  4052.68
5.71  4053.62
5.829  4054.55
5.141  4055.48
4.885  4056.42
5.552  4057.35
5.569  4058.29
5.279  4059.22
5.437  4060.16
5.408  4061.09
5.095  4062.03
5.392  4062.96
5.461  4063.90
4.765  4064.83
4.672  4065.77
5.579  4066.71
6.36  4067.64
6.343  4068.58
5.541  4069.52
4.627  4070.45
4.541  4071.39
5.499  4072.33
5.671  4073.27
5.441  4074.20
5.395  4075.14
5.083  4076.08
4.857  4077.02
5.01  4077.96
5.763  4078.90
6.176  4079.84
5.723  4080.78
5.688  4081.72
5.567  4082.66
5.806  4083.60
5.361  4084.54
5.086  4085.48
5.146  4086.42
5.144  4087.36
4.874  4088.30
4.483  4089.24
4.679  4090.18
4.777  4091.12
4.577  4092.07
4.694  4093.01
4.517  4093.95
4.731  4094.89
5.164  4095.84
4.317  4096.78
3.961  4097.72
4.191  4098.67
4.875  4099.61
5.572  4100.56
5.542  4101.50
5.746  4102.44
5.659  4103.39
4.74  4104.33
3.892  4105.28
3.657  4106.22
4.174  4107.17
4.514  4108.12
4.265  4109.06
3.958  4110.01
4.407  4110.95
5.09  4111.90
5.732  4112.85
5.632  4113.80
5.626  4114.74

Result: 1.20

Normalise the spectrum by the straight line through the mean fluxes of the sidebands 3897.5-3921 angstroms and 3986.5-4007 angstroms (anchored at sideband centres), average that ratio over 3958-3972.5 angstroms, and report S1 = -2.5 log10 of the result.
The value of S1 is 0.24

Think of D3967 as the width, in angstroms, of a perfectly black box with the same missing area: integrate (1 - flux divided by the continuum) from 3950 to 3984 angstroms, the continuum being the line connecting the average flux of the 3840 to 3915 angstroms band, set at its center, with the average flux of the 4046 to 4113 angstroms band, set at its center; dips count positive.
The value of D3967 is 5.0 angstroms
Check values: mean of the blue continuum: 4.75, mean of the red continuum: 5.19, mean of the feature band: 4.22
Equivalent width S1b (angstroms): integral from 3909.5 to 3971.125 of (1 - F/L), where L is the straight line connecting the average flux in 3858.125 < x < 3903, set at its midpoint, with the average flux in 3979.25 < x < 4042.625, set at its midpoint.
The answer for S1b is 4.4 angstroms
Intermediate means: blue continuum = 4.71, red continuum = 5.32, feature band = 4.63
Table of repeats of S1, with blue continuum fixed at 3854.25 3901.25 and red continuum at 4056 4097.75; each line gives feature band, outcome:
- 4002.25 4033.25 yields -0.08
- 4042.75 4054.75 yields -0.10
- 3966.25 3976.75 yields 0.30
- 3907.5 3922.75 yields -0.09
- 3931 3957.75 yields 0.09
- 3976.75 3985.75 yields 0.07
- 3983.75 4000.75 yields -0.03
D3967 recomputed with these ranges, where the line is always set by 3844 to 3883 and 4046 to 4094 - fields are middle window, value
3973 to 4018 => 1.71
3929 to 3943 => 2.29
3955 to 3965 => 1.08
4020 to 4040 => -0.61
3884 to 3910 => 1.32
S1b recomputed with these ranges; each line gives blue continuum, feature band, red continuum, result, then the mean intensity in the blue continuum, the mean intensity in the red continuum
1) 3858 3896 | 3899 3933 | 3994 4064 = -1.00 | 4.66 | 5.47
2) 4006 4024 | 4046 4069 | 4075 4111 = -1.60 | 5.65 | 4.92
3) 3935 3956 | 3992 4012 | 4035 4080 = -1.64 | 4.66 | 5.44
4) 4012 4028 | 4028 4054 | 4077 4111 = -0.56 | 5.52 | 4.91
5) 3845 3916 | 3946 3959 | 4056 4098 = 0.79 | 4.78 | 5.2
